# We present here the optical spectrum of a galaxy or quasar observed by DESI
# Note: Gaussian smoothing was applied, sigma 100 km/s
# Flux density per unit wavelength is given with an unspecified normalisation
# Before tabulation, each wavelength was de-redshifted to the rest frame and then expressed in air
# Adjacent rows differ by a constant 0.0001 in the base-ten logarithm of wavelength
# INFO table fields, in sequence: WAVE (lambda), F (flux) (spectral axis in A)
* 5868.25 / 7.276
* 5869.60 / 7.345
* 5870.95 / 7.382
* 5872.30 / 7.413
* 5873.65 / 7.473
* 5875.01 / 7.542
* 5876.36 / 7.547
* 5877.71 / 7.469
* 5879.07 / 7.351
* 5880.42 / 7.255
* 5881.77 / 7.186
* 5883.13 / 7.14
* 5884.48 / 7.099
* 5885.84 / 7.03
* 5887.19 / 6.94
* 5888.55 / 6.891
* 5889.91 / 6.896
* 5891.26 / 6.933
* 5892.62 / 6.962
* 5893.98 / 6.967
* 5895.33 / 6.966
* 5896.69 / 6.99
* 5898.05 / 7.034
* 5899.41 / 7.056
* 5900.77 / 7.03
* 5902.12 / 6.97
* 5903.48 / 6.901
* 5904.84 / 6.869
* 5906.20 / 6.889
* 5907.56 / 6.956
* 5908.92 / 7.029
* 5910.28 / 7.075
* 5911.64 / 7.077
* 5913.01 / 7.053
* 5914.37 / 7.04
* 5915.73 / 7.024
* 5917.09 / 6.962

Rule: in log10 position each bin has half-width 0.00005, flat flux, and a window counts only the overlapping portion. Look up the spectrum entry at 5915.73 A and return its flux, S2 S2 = 7.024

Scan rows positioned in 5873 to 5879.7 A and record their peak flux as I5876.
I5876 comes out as 7.547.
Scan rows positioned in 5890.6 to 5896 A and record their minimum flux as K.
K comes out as 6.933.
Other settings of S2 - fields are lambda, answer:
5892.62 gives 6.962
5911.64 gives 7.077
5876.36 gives 7.547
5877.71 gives 7.469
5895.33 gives 6.966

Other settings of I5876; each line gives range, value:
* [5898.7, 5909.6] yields 7.056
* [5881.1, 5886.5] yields 7.186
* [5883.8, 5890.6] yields 7.099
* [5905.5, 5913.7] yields 7.077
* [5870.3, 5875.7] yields 7.542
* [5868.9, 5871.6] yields 7.382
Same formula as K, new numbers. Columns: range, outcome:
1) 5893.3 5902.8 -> 6.966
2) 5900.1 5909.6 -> 6.869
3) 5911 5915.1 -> 7.04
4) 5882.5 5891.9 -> 6.891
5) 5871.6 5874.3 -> 7.413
